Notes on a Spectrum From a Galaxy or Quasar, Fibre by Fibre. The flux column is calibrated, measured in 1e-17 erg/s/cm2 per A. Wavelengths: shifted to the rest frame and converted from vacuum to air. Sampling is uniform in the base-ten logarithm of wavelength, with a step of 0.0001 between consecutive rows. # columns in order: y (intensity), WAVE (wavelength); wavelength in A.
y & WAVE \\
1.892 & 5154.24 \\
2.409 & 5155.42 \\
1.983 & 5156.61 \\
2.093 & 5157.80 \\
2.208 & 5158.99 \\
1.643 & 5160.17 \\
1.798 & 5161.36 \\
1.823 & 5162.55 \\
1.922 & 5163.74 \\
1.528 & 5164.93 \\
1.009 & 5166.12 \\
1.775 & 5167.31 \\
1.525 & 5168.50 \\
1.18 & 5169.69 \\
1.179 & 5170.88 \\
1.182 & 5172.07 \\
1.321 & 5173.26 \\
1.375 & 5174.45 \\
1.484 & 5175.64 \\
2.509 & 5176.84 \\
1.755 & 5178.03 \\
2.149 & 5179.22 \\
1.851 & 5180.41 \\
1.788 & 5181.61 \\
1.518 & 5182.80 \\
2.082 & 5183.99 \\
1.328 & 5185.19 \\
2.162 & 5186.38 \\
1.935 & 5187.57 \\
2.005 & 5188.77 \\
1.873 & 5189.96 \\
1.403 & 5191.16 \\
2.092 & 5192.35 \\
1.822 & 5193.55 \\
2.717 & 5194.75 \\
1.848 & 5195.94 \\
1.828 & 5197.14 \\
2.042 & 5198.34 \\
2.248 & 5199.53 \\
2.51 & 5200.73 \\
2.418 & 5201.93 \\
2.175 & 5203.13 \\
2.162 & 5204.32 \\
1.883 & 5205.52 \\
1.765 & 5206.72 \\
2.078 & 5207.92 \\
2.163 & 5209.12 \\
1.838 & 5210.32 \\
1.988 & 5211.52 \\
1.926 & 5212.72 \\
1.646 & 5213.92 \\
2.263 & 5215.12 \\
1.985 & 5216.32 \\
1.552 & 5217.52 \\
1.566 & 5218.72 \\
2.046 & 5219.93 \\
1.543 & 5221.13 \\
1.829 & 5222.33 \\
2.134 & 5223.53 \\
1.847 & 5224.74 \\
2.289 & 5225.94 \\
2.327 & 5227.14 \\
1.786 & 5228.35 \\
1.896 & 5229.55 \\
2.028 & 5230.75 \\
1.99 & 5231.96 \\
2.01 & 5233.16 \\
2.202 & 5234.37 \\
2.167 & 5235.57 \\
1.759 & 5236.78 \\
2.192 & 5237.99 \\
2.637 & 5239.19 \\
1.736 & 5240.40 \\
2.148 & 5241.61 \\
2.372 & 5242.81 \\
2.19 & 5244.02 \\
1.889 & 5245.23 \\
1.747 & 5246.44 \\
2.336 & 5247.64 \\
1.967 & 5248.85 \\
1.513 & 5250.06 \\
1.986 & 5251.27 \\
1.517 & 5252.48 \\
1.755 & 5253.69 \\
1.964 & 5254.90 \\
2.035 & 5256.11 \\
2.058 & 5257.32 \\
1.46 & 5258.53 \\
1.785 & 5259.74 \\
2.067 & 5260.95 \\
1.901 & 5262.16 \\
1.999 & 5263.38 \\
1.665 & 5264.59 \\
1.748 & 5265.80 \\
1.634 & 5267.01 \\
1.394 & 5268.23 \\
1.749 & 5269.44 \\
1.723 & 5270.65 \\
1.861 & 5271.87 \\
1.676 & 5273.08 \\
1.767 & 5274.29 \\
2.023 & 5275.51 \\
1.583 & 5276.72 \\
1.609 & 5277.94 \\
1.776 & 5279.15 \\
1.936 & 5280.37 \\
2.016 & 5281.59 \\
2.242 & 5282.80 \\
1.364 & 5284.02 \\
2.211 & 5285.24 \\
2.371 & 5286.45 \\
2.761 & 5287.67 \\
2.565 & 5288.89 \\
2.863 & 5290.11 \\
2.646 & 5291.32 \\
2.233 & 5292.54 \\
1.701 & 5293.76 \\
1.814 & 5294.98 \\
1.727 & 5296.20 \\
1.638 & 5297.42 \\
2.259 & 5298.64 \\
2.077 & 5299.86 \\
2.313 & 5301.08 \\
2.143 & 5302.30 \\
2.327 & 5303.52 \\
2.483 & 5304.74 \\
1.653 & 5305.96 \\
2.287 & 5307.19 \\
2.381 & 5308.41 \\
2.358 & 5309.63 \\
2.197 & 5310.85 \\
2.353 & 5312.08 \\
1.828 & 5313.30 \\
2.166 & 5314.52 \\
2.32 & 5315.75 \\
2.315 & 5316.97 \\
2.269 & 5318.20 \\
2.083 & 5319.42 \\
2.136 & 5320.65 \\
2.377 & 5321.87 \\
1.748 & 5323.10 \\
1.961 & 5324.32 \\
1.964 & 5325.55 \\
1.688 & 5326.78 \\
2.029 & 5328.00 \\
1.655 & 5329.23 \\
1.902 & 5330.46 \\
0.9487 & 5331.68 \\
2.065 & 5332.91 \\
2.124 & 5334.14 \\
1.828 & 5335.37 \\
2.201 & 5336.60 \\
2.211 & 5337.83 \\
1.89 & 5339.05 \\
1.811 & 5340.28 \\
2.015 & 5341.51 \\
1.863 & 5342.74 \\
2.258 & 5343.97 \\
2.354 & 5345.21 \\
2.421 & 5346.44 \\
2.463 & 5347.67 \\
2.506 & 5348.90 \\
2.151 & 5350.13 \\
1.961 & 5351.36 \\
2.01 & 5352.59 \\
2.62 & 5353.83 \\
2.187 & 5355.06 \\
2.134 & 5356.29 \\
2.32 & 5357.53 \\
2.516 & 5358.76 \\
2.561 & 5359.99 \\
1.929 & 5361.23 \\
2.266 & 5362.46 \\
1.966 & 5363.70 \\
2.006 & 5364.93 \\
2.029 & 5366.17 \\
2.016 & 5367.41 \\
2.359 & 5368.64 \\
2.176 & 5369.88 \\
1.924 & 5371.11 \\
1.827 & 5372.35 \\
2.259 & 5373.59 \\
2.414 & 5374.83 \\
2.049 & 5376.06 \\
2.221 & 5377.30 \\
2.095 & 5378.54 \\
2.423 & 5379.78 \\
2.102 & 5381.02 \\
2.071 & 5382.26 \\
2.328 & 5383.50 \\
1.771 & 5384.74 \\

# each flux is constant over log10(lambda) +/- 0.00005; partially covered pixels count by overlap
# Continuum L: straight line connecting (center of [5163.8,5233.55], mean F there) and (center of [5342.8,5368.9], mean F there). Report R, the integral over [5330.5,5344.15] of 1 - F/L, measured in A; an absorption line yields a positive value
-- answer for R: 1.7 A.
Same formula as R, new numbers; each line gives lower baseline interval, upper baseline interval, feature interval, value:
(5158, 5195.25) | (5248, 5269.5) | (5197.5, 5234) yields -4.77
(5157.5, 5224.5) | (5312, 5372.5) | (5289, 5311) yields -1.69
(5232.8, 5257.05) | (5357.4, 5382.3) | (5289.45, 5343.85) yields 0.80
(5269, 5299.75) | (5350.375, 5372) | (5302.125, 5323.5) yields -1.32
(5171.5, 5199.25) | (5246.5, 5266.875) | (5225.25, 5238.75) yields -1.60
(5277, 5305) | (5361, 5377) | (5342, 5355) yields -0.92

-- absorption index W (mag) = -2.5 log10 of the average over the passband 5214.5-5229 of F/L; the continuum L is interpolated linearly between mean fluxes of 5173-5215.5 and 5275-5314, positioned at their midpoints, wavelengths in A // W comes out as 0.035 mag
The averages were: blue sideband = 1.95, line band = 1.93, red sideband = 2.12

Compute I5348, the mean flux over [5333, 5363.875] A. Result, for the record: 2.18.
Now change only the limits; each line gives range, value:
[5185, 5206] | 2.04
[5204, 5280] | 1.91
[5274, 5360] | 2.1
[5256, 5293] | 1.96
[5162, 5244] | 1.9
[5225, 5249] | 2.08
